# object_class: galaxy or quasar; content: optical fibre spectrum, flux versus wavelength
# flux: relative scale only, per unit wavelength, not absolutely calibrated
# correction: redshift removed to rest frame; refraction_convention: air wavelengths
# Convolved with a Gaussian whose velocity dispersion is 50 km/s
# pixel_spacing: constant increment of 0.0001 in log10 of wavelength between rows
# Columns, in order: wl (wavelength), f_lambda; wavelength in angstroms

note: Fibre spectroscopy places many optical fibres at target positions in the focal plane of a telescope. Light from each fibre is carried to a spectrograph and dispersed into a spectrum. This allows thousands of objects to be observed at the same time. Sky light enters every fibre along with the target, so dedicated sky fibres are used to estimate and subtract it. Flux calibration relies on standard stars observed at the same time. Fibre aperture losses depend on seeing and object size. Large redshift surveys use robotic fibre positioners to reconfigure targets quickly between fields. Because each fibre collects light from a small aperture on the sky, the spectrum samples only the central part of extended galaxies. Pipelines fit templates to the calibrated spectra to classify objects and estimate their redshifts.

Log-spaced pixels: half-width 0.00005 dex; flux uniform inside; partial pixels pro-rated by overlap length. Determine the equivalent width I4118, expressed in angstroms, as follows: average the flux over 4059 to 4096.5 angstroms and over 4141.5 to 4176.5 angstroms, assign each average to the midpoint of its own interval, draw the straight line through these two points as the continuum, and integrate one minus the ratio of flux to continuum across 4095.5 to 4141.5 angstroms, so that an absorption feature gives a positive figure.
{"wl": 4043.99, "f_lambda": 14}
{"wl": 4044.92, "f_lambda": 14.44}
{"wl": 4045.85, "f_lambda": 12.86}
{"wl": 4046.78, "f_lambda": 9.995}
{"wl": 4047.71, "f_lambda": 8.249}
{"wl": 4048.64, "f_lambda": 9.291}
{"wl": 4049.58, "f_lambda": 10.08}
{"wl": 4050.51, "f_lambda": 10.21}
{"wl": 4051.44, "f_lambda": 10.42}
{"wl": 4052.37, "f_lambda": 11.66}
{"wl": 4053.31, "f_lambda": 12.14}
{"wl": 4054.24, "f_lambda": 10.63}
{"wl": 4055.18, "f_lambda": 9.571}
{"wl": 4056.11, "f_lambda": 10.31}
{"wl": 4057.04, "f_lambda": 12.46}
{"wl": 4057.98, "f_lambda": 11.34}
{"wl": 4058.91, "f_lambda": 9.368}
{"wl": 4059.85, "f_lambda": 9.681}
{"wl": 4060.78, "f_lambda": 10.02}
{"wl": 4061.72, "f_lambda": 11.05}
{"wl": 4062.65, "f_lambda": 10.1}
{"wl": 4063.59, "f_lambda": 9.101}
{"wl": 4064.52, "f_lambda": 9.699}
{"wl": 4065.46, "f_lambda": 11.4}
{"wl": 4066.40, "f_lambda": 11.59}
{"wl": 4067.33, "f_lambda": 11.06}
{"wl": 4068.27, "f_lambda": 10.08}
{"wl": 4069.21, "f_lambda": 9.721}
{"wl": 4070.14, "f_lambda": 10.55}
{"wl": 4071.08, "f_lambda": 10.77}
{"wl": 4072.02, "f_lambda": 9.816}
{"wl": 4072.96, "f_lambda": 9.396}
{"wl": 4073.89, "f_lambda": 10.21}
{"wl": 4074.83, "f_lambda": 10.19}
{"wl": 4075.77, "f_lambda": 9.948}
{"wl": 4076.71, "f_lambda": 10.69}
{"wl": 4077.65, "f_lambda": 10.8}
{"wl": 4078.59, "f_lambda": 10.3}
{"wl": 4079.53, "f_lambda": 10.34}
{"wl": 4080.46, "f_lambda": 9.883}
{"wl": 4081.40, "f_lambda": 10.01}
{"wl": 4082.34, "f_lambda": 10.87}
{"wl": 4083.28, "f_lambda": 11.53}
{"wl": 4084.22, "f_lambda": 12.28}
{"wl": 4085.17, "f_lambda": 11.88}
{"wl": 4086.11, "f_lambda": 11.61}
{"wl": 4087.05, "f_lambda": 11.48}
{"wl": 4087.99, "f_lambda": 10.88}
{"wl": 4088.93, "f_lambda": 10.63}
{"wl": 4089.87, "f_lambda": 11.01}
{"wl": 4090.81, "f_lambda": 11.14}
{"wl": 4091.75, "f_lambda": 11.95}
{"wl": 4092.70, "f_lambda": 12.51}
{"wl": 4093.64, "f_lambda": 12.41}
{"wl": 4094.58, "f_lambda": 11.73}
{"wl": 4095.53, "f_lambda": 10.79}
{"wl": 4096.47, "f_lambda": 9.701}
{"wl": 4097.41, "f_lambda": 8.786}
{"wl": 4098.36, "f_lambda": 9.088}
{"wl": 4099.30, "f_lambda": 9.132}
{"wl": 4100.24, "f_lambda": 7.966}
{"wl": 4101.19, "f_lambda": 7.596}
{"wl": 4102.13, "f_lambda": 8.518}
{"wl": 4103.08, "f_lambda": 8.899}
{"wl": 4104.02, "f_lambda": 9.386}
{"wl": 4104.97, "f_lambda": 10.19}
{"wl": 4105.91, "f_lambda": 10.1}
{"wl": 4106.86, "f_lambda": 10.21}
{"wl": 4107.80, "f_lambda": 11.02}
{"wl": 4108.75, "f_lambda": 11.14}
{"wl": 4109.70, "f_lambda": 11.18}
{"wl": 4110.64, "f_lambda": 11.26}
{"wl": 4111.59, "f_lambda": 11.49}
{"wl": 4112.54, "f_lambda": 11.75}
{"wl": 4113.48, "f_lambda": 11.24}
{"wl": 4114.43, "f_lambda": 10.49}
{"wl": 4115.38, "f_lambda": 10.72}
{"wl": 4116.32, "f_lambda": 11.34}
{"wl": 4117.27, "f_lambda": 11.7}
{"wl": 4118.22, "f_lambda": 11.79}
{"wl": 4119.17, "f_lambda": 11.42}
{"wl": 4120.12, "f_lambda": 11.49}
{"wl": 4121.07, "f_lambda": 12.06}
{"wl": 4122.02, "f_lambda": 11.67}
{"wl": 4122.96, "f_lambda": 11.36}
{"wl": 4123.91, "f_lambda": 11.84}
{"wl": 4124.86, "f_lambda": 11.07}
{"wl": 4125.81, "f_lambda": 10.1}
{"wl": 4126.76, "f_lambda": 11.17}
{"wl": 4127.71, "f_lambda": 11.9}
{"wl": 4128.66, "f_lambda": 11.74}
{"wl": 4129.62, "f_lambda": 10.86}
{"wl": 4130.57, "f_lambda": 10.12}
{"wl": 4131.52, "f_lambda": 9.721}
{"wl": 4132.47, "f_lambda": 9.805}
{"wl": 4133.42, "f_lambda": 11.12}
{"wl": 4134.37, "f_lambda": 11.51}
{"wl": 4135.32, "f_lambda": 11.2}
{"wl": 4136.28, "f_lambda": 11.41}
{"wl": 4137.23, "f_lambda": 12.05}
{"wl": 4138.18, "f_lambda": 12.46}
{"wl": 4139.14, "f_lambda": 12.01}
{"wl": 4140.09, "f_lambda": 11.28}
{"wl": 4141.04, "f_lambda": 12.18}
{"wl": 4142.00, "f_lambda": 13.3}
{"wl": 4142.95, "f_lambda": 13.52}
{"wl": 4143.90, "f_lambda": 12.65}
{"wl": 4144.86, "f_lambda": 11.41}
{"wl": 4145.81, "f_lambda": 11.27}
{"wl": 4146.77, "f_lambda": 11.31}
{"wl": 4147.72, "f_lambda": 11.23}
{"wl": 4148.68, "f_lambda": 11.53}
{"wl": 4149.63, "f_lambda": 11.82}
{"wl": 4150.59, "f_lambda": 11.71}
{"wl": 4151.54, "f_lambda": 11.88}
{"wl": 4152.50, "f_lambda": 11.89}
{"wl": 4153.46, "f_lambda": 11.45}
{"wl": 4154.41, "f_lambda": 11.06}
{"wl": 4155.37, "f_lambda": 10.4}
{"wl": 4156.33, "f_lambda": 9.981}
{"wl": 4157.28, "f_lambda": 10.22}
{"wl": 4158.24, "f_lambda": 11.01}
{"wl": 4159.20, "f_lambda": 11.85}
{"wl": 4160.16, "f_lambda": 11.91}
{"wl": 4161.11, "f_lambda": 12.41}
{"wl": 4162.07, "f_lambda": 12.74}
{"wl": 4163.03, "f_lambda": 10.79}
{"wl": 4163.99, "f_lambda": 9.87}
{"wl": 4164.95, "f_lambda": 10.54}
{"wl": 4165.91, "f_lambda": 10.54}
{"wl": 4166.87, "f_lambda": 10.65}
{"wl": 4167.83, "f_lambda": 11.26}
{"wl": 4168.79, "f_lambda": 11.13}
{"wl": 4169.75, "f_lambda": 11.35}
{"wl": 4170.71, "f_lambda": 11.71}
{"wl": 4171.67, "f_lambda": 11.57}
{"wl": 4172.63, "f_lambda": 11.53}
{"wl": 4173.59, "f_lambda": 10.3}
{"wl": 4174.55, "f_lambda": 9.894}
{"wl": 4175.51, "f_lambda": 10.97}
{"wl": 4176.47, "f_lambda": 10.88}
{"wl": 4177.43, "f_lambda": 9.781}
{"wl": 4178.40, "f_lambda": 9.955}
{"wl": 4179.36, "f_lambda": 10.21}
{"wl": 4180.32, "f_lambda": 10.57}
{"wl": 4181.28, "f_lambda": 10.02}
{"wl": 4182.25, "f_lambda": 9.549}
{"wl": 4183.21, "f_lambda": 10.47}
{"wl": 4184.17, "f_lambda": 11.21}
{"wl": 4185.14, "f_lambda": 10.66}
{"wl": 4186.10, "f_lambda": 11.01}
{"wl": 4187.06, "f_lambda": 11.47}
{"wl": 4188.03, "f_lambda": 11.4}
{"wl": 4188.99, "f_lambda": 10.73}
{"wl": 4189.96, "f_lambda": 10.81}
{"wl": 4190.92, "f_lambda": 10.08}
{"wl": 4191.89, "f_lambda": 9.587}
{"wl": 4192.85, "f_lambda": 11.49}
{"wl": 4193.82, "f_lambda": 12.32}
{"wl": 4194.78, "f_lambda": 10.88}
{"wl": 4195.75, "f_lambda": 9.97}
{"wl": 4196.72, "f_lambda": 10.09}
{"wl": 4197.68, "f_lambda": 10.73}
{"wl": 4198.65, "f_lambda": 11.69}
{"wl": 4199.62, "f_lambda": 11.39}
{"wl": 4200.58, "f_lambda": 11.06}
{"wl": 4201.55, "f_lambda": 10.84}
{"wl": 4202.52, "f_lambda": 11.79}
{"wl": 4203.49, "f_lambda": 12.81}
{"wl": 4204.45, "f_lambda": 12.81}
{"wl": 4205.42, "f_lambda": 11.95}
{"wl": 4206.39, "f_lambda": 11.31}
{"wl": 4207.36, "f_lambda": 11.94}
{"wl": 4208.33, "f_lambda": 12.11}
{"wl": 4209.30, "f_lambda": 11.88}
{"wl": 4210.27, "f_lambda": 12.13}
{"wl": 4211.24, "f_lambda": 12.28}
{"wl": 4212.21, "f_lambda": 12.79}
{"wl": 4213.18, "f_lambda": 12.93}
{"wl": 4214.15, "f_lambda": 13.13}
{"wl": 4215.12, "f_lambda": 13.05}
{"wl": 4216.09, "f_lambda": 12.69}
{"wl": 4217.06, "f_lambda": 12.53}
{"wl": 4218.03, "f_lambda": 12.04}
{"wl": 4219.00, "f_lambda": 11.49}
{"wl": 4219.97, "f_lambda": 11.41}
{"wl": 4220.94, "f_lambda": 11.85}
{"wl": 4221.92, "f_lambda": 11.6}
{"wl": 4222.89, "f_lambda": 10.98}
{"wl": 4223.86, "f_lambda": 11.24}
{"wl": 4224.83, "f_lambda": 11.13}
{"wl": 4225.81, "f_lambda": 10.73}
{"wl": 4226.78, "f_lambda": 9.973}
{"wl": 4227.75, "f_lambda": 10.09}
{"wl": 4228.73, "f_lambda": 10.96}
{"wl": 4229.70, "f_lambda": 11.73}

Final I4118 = 1.2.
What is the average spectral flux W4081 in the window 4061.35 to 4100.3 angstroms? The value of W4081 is 10.6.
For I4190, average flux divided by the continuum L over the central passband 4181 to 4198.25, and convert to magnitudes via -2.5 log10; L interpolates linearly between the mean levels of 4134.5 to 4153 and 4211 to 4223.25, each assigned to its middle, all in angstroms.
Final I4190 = 0.133 mag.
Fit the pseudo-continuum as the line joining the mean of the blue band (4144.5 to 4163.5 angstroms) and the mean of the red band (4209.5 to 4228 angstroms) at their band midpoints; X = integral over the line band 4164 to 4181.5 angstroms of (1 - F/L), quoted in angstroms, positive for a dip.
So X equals 1.2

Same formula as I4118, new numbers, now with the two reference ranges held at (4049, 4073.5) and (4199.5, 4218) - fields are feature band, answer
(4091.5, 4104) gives 1.16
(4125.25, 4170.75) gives 0.51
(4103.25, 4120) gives 0.18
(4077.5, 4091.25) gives -0.31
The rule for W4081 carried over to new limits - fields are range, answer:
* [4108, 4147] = 11.4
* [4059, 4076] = 10.2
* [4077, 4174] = 11.1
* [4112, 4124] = 11.4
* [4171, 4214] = 11.2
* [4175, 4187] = 10.5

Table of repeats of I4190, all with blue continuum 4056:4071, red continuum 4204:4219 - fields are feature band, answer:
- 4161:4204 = 0.103 mag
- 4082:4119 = 0.024 mag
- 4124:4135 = 0.043 mag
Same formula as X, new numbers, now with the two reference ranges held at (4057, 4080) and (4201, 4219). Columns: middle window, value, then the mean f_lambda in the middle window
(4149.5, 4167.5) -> 0.6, 11.2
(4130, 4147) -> -0.4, 11.6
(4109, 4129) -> -0.6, 11.4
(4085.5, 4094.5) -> -0.8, 11.5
